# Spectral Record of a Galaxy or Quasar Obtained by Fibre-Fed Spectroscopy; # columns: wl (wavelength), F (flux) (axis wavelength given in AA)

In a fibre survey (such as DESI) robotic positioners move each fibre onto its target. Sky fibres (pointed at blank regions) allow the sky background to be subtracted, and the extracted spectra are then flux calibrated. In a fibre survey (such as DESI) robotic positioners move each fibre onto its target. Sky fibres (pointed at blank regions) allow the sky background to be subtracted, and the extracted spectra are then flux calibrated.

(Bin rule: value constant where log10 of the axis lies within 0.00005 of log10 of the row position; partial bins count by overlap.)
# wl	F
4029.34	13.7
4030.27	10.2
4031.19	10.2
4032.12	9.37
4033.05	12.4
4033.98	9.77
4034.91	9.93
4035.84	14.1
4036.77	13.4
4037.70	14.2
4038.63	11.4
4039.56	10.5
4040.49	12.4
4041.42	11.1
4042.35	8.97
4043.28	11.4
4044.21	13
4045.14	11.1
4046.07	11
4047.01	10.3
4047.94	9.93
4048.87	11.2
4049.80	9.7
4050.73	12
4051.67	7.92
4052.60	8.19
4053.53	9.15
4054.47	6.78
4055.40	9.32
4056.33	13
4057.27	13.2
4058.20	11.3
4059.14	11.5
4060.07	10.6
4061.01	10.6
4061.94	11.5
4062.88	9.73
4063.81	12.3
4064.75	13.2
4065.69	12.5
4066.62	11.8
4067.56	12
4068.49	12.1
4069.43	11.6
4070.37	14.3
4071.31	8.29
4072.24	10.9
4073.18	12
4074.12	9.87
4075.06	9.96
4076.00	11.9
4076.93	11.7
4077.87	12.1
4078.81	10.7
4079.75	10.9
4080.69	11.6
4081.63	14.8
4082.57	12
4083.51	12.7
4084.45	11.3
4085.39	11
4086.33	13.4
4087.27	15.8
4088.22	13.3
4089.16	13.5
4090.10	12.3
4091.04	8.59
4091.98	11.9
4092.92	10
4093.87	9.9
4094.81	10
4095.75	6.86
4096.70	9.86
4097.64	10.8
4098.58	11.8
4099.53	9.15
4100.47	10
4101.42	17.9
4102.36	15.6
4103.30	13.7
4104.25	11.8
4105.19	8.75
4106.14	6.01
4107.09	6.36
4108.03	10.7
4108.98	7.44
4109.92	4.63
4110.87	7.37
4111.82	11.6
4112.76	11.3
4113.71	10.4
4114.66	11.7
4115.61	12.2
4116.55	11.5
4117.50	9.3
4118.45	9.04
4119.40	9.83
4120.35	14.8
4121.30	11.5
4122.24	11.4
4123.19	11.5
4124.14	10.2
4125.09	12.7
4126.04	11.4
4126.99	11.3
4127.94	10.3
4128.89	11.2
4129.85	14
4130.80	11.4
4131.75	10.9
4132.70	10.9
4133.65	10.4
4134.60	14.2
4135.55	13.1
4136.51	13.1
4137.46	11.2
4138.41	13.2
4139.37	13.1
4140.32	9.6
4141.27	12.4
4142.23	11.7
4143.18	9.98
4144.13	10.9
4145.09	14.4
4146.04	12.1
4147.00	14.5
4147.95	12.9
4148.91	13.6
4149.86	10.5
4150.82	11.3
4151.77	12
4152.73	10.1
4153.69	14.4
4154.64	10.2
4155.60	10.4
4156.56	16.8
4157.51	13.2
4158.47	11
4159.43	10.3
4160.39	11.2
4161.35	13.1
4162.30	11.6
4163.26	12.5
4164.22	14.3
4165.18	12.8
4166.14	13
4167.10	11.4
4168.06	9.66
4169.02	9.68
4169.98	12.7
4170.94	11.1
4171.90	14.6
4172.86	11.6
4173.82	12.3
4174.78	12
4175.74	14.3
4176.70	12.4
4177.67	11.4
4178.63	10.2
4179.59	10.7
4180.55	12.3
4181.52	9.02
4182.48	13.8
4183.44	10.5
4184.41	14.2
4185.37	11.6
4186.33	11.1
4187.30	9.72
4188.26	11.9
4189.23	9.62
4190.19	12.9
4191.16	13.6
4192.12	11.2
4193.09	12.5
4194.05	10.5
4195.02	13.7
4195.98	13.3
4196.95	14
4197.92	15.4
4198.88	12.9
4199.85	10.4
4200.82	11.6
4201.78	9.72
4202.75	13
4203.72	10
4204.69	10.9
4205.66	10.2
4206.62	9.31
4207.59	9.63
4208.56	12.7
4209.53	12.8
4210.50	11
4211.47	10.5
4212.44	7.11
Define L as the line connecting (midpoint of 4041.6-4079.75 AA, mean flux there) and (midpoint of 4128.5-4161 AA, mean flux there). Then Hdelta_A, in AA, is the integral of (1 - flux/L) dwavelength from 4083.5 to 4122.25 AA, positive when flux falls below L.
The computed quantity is 2.2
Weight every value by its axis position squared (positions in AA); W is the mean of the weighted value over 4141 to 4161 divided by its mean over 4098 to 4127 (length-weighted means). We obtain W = 1.15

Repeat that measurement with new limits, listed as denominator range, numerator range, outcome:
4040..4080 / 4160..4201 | 1.16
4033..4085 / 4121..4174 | 1.11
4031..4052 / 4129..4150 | 1.15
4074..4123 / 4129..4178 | 1.13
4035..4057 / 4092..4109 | 0.99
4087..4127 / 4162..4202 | 1.15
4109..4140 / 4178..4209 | 1.07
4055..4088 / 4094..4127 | 0.92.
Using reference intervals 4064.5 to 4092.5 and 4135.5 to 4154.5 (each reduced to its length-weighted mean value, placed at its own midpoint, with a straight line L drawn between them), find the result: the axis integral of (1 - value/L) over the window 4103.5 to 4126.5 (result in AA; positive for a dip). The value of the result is 3.6 AA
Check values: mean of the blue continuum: 11.9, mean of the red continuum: 12.1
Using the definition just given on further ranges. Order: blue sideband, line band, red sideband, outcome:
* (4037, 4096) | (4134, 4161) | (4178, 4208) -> -1.66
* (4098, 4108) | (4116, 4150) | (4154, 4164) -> -0.41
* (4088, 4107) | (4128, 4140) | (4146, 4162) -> -0.36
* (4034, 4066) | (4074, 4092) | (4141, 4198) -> -1.08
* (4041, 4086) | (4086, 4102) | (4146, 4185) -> -0.10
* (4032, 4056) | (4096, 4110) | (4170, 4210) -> 0.97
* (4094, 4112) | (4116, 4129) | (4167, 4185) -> -0.84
